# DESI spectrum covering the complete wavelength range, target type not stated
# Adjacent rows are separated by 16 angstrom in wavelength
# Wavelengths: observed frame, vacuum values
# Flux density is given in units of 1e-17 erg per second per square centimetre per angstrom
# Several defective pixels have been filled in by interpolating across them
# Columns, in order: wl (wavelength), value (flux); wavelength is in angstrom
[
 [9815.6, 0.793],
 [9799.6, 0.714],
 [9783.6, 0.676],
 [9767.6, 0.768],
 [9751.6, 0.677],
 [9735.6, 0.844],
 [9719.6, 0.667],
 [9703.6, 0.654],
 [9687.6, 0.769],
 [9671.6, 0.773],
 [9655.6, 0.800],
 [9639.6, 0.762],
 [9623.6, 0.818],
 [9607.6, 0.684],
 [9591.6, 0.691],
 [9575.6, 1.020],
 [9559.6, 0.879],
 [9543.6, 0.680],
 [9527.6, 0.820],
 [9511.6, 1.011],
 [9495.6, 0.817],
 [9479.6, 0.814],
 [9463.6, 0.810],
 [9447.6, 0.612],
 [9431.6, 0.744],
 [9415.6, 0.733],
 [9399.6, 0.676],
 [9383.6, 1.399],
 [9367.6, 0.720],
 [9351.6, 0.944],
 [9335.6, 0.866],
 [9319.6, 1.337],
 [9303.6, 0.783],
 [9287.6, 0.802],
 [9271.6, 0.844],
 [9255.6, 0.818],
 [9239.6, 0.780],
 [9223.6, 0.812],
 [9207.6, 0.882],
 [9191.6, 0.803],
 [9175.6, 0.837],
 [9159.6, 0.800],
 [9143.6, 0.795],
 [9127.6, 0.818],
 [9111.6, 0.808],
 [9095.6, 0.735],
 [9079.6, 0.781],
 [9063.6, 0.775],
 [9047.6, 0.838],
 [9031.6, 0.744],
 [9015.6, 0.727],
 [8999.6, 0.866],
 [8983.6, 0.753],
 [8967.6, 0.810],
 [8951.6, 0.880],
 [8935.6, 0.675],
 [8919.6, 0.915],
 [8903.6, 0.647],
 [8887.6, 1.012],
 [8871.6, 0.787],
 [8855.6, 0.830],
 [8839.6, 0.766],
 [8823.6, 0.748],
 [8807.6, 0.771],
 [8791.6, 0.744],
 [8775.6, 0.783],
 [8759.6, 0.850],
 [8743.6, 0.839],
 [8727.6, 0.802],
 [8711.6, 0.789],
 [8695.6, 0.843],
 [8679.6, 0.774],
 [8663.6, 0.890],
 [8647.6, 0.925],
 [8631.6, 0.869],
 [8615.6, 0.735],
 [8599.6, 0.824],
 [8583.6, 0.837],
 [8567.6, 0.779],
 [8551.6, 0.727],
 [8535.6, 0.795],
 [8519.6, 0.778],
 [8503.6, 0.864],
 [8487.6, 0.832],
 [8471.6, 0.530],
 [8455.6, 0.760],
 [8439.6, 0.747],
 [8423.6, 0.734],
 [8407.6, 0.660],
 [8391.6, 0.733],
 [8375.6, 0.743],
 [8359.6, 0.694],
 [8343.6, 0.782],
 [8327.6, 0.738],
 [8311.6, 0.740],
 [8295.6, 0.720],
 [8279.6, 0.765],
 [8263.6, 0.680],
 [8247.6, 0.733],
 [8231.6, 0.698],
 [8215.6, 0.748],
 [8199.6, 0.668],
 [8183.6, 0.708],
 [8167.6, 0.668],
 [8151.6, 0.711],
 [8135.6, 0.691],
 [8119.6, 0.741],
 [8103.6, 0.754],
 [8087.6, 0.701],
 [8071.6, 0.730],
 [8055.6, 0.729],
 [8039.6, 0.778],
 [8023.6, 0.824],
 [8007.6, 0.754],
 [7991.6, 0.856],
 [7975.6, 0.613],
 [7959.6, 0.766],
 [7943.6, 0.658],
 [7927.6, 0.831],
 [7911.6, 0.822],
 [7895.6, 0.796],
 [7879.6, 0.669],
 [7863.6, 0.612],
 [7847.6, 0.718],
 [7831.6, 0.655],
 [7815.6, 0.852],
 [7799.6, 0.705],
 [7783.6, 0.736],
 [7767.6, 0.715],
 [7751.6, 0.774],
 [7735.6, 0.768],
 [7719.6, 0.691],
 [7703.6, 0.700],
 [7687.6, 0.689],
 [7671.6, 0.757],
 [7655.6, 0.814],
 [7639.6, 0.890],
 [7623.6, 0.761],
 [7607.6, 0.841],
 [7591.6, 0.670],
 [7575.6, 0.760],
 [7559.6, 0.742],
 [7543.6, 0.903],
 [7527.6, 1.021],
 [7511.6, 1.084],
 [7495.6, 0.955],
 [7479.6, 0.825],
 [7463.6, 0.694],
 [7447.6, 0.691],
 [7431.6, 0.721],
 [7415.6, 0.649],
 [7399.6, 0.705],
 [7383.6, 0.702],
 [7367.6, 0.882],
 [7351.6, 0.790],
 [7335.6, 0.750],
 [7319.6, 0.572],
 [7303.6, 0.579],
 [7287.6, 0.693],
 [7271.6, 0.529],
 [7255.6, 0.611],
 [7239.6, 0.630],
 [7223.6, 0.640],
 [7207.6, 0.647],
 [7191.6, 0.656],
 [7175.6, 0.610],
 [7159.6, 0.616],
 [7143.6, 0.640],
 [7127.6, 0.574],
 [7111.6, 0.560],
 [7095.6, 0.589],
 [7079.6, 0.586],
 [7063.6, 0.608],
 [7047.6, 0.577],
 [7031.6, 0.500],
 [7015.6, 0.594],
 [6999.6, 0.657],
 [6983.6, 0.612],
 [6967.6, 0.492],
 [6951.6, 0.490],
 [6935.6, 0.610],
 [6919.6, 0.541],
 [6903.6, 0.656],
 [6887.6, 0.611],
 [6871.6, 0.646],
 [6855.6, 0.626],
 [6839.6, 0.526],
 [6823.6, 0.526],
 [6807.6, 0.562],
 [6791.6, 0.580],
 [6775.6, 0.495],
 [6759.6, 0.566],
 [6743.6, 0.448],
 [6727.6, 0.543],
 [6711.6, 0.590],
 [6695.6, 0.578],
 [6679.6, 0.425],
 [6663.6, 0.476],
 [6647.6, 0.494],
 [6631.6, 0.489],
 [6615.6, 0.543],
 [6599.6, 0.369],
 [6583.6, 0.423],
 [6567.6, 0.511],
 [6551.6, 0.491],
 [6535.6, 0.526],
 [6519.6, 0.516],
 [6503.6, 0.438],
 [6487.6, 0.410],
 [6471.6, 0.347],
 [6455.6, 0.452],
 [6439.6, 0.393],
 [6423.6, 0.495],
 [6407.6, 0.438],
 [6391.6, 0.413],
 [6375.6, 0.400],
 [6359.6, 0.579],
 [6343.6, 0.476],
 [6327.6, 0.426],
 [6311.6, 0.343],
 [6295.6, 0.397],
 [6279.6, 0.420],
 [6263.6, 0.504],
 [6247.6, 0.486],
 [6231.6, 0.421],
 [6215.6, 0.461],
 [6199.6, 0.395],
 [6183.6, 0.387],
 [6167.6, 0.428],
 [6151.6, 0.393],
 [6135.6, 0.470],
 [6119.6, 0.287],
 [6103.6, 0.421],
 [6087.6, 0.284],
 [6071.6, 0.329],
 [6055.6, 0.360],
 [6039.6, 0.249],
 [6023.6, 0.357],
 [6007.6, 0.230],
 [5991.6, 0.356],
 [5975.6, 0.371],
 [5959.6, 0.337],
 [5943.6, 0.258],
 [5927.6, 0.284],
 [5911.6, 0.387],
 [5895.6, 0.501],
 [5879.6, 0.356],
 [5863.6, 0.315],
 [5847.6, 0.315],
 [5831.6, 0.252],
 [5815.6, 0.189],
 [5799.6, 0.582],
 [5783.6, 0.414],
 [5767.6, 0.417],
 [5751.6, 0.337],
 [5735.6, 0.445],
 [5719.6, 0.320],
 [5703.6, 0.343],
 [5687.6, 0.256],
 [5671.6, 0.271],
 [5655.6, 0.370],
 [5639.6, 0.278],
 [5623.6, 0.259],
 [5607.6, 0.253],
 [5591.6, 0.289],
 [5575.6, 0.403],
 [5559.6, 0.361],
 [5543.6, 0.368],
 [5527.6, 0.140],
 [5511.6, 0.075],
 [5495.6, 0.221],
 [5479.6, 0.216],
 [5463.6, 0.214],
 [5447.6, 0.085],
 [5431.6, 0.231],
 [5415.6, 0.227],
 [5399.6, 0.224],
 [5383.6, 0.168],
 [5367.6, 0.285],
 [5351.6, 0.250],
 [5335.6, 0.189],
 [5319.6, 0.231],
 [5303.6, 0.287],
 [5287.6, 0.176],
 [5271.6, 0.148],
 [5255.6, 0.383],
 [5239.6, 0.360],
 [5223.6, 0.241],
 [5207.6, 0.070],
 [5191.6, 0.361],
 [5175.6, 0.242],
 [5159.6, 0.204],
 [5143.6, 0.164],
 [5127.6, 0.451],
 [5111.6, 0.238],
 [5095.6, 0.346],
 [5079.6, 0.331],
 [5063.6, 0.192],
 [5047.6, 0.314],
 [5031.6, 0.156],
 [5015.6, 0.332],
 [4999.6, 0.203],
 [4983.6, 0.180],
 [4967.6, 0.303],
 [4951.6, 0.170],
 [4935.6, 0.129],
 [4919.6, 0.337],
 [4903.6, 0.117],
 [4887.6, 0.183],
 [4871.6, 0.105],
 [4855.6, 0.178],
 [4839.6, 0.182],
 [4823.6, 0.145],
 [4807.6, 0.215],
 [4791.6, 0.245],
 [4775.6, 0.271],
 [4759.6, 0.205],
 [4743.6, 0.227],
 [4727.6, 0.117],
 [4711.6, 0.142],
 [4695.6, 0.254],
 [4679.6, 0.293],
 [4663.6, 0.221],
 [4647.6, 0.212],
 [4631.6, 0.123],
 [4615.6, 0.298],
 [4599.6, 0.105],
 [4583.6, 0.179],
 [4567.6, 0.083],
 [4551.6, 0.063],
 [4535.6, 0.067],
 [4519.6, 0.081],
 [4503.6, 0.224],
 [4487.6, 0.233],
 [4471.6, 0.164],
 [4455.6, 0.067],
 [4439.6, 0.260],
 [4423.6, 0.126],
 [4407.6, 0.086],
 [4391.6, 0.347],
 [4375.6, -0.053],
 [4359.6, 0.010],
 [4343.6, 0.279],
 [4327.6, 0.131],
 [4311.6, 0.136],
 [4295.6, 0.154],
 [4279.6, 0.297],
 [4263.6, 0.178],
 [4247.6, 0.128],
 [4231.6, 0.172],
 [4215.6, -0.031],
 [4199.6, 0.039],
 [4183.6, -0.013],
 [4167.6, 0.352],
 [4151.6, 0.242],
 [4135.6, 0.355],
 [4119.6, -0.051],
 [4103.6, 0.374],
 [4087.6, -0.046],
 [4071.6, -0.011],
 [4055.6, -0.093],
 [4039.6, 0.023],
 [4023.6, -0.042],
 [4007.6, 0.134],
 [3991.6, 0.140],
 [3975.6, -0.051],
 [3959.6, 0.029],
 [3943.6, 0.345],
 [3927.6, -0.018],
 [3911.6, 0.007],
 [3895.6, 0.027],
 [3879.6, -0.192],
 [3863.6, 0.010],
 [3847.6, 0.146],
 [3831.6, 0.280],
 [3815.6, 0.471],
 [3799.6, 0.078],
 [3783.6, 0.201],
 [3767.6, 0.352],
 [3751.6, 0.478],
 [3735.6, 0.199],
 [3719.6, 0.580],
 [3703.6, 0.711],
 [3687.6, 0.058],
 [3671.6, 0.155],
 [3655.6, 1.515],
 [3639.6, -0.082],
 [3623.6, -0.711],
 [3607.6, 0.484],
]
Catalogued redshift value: 0.32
